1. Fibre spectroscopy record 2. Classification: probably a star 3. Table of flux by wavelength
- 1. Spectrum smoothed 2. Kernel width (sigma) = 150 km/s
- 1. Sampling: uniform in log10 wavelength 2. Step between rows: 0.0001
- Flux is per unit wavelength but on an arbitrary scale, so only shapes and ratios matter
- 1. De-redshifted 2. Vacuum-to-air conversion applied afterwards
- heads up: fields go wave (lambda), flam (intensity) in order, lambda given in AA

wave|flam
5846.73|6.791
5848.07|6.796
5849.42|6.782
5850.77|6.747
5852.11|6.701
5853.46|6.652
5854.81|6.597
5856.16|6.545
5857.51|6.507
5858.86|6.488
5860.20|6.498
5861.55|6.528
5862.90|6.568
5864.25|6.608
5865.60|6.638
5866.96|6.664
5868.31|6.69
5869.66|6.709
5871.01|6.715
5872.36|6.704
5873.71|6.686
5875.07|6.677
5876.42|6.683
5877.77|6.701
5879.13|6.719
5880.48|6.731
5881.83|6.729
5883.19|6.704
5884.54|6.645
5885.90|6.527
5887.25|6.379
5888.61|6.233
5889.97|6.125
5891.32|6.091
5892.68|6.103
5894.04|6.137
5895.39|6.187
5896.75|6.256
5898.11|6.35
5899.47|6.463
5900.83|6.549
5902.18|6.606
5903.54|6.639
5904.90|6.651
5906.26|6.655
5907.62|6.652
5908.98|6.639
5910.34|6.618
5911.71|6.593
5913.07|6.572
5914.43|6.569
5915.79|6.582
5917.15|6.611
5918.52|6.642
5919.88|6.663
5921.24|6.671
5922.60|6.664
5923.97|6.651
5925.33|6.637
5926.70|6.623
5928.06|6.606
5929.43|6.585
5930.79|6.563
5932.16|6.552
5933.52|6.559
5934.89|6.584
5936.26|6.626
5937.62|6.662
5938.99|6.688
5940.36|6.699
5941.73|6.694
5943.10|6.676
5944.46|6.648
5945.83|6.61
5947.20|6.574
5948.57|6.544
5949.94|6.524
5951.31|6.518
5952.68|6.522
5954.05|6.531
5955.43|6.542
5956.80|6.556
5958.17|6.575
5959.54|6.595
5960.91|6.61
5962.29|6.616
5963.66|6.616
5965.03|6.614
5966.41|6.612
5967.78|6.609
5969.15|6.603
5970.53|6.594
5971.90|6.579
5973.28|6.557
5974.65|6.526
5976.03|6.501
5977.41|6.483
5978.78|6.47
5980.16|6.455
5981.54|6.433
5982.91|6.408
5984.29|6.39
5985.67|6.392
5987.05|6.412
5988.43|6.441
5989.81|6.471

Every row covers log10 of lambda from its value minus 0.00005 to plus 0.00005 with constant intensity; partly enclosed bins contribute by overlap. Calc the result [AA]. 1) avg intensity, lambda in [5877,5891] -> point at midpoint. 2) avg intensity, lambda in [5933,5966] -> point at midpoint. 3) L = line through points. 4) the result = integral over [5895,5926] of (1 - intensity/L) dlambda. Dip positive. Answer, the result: -0.1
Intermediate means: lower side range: 6.54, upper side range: 6.6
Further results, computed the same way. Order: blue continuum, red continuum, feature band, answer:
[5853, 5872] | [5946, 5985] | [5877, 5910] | 0.5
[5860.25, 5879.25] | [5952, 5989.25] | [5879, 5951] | 0.5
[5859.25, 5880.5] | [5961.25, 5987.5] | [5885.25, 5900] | 0.8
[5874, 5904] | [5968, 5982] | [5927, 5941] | -0.3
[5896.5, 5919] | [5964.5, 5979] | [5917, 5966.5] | -0.3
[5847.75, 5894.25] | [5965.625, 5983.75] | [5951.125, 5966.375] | -0.1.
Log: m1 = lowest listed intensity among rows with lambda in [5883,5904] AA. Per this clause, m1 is 6.091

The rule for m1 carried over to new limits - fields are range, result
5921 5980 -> 6.47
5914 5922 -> 6.569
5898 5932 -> 6.35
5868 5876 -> 6.677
